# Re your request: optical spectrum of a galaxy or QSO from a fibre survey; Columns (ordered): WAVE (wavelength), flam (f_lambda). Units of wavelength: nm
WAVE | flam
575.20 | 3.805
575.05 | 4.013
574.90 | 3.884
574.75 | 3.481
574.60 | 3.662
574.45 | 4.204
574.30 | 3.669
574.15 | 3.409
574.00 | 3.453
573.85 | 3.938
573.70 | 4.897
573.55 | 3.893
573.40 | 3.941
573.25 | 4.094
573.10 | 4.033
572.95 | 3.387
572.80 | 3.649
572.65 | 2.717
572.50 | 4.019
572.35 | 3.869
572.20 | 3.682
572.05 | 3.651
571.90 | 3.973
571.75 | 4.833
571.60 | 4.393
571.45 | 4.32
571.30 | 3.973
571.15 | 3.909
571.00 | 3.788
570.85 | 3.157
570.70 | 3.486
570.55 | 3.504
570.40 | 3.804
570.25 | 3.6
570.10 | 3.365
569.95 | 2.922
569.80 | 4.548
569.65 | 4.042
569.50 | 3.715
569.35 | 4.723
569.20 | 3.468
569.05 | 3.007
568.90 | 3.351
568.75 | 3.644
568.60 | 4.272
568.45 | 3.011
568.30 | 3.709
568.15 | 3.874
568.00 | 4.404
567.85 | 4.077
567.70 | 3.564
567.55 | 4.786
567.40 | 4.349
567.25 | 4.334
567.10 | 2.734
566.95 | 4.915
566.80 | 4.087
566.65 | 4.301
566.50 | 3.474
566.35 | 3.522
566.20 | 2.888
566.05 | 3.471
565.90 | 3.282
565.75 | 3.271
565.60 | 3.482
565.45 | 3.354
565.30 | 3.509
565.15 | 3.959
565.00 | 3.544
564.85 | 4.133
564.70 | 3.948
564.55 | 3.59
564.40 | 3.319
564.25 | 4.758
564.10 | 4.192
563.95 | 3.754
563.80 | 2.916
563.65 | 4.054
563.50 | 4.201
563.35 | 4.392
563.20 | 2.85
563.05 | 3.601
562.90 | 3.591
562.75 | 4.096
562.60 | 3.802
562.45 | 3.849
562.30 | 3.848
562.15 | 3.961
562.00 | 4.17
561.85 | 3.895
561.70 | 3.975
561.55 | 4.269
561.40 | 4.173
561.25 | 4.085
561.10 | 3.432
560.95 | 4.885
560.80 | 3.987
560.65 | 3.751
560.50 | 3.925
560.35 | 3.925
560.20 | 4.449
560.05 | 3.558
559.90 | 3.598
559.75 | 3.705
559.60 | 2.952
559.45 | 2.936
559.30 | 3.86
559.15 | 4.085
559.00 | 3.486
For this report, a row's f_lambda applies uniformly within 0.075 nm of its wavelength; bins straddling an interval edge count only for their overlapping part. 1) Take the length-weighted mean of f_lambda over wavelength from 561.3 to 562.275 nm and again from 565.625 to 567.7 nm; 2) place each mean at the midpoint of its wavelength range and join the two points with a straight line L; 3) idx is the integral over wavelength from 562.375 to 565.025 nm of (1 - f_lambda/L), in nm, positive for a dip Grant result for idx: 0.092 nm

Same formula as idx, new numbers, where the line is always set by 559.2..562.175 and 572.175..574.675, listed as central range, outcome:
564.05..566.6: 0.14 nm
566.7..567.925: -0.09 nm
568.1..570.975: 0.13 nm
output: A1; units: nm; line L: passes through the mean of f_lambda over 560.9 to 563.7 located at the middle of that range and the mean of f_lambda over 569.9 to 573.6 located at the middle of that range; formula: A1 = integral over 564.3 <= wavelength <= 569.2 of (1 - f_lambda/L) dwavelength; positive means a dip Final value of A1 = 0.17 nm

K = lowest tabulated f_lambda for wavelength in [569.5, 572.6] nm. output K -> 2.922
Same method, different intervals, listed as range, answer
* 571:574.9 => 2.717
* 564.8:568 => 2.734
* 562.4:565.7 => 2.85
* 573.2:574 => 3.453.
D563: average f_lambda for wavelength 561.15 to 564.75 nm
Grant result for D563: 3.88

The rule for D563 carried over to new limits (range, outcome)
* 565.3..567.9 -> 3.75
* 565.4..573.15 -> 3.76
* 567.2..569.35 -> 3.87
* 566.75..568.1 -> 4.13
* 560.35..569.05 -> 3.83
